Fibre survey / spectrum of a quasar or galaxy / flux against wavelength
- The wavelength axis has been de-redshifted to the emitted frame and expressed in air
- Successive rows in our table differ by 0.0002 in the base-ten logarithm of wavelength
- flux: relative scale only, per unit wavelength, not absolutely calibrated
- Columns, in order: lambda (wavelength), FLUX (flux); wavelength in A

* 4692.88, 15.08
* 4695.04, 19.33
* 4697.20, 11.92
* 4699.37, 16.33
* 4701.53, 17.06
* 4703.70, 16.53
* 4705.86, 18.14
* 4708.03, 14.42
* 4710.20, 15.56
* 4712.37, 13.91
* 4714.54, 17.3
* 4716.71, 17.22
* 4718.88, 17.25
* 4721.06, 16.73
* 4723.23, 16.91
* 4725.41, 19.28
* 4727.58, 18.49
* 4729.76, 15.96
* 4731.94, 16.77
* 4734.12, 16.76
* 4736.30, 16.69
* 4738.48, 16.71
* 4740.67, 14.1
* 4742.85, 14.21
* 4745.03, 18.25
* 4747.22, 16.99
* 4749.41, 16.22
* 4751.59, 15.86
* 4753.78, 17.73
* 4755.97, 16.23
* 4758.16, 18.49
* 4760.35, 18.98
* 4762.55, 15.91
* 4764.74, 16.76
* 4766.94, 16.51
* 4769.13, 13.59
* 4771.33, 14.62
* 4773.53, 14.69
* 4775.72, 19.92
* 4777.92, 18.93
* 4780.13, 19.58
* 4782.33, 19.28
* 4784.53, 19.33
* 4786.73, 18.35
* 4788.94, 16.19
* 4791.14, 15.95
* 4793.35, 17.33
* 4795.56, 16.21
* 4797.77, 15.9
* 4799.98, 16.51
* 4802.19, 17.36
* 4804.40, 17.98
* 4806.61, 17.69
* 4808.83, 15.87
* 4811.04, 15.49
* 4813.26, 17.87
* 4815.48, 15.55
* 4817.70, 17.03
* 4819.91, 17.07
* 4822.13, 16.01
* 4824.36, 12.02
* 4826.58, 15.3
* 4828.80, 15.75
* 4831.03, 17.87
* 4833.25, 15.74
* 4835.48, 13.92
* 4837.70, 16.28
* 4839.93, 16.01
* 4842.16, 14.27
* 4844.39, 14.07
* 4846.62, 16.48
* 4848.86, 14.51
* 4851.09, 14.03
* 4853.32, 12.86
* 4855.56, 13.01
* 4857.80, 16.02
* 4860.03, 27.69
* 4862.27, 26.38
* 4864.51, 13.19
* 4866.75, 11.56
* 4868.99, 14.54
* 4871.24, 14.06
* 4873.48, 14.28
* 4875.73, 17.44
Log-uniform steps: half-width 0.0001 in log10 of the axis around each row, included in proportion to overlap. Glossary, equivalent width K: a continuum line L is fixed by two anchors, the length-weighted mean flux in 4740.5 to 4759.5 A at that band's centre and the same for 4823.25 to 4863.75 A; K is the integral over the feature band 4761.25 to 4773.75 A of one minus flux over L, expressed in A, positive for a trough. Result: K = 0.8 A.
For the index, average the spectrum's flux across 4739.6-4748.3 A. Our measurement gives 15.9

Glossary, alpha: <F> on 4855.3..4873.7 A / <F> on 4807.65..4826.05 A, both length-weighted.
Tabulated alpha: 1.08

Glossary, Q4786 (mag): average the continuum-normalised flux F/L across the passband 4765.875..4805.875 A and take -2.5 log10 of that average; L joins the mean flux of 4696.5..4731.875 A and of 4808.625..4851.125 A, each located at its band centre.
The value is -0.08 mag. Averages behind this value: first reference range 16.5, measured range 17.1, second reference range 15.6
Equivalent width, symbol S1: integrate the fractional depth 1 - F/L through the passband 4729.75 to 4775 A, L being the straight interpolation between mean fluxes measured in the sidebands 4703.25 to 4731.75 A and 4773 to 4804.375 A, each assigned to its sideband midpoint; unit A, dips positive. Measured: 2.2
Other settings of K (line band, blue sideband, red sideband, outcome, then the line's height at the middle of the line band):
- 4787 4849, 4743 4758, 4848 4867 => 2.9 A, 16.8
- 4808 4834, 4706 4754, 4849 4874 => 0.5 A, 16.3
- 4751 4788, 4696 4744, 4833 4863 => -2.3 A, 16.3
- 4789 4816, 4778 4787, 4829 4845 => 1.8 A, 17.8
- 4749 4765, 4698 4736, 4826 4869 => -0.6 A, 16.5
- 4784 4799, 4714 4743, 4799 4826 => -0.4 A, 16.5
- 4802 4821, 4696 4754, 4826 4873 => -1.0 A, 16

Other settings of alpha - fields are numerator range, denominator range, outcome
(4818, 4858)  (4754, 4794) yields 0.87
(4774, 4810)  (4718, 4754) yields 1.05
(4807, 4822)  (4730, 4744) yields 1.04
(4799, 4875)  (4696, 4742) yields 0.98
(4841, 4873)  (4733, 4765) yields 0.95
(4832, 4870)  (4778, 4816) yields 0.92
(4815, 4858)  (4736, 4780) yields 0.91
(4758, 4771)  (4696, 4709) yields 1.04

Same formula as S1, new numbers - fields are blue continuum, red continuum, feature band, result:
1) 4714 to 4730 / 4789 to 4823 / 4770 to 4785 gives -0.9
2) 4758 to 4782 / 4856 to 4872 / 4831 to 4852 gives 2.7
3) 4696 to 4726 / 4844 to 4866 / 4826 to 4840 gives 0.8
